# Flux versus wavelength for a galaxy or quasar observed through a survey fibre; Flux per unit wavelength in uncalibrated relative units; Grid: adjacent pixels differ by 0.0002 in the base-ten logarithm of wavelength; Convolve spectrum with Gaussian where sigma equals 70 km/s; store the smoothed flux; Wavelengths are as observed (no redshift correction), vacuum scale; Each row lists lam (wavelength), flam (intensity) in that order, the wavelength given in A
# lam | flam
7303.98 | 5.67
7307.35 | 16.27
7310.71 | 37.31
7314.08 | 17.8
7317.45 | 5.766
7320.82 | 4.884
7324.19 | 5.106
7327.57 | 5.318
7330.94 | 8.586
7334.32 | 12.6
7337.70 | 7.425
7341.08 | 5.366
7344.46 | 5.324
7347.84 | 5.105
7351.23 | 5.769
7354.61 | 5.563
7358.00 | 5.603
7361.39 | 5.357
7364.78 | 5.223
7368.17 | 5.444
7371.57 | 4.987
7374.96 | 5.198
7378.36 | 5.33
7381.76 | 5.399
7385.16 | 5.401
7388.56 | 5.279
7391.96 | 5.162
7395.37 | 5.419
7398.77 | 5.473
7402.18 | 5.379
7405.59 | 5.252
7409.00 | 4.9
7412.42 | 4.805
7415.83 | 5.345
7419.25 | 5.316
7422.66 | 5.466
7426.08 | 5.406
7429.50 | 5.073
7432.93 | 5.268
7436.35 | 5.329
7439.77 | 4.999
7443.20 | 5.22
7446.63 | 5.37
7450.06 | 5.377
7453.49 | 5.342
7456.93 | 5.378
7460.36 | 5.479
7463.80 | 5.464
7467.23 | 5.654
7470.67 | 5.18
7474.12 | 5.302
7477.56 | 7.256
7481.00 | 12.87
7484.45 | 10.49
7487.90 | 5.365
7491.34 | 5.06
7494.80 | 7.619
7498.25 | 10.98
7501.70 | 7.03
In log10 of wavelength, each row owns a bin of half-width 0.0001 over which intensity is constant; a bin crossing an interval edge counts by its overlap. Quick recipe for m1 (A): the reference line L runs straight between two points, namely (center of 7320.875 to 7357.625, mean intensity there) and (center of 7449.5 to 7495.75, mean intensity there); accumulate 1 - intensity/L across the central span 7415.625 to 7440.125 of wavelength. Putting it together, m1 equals 4.7 A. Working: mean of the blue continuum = 6.5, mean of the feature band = 5.29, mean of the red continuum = 6.57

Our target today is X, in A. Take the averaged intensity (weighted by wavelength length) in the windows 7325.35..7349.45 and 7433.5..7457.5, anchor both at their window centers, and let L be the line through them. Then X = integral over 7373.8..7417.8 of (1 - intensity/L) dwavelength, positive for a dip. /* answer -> 6.06 A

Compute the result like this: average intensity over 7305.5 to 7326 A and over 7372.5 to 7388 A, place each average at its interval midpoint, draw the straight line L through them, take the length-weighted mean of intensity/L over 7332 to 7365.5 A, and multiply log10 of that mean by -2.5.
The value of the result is 0.46 mag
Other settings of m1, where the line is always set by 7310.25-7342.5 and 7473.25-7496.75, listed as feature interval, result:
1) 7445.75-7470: 8.2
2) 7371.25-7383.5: 5.4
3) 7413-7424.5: 4.5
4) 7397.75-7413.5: 6.7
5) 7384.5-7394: 4.0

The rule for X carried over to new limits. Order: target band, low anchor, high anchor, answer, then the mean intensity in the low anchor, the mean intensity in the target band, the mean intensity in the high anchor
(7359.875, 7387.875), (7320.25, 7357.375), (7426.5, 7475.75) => 3.8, 6.48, 5.29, 5.32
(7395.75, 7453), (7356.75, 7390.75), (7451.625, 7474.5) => 1.2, 5.32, 5.25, 5.4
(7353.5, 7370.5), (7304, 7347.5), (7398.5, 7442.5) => 6.2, 10.6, 5.42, 5.22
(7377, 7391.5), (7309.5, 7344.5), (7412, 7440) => 4.1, 10.4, 5.34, 5.26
